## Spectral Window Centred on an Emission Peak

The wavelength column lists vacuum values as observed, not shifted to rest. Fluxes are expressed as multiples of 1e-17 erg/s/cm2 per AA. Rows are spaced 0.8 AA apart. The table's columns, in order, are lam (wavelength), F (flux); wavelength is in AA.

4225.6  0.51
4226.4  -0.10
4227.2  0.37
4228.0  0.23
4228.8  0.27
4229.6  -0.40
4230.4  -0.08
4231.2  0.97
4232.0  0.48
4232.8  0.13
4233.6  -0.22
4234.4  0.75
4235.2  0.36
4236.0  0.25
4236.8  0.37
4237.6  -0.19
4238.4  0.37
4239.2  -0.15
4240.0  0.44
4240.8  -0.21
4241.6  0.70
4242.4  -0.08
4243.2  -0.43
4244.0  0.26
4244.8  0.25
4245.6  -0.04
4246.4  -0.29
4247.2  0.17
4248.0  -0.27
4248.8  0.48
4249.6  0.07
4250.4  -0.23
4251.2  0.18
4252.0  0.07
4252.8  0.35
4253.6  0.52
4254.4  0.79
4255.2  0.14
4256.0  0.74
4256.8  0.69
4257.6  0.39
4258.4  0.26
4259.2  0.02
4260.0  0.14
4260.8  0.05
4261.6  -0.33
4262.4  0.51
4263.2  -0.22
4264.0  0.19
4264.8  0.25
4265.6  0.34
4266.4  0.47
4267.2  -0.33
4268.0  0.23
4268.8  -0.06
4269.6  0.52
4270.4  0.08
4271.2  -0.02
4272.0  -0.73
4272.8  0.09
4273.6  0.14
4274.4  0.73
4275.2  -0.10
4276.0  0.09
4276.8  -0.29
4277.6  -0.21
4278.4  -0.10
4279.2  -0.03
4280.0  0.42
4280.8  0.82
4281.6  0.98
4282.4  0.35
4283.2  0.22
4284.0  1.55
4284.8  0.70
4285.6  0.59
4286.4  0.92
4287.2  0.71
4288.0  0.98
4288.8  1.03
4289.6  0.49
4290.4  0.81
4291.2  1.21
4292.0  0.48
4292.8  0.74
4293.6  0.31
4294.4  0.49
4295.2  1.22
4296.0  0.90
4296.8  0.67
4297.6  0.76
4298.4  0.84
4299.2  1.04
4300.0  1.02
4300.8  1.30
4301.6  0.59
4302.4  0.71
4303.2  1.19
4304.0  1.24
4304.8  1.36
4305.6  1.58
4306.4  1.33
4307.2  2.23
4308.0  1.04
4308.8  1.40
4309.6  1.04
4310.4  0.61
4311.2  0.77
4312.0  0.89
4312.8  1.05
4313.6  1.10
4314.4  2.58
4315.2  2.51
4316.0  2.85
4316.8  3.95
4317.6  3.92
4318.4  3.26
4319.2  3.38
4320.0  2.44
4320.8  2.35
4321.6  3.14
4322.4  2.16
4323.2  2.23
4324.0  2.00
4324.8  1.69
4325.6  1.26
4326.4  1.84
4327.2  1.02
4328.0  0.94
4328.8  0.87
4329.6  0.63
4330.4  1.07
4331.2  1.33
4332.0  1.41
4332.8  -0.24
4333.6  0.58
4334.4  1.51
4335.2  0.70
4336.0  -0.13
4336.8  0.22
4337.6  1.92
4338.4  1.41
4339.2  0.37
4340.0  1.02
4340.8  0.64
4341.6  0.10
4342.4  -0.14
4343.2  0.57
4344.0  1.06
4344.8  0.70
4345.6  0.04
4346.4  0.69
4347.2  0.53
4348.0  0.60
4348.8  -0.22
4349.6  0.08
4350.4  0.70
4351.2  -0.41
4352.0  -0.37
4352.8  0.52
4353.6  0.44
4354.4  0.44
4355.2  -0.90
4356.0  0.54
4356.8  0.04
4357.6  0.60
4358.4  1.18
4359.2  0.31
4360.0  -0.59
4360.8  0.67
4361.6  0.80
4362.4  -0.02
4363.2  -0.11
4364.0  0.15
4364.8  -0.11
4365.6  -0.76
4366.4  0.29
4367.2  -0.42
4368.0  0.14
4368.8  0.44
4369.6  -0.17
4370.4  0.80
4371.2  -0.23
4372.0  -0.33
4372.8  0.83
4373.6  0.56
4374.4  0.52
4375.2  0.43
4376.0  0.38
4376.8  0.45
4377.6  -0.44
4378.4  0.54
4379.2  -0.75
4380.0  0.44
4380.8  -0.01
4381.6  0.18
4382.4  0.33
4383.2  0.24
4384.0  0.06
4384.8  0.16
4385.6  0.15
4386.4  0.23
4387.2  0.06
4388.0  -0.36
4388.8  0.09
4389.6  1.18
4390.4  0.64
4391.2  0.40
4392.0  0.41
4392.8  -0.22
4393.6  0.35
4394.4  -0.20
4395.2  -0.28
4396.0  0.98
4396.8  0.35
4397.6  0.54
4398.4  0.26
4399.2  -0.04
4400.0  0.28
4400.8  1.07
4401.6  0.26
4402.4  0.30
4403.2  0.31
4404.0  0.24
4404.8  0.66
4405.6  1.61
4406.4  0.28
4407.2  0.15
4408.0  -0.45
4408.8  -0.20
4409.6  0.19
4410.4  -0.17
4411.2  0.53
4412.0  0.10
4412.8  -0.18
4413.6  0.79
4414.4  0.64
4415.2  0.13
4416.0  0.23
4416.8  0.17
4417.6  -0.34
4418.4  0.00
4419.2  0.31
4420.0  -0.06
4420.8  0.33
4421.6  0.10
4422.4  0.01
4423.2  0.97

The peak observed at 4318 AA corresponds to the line Lyman alpha 1216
